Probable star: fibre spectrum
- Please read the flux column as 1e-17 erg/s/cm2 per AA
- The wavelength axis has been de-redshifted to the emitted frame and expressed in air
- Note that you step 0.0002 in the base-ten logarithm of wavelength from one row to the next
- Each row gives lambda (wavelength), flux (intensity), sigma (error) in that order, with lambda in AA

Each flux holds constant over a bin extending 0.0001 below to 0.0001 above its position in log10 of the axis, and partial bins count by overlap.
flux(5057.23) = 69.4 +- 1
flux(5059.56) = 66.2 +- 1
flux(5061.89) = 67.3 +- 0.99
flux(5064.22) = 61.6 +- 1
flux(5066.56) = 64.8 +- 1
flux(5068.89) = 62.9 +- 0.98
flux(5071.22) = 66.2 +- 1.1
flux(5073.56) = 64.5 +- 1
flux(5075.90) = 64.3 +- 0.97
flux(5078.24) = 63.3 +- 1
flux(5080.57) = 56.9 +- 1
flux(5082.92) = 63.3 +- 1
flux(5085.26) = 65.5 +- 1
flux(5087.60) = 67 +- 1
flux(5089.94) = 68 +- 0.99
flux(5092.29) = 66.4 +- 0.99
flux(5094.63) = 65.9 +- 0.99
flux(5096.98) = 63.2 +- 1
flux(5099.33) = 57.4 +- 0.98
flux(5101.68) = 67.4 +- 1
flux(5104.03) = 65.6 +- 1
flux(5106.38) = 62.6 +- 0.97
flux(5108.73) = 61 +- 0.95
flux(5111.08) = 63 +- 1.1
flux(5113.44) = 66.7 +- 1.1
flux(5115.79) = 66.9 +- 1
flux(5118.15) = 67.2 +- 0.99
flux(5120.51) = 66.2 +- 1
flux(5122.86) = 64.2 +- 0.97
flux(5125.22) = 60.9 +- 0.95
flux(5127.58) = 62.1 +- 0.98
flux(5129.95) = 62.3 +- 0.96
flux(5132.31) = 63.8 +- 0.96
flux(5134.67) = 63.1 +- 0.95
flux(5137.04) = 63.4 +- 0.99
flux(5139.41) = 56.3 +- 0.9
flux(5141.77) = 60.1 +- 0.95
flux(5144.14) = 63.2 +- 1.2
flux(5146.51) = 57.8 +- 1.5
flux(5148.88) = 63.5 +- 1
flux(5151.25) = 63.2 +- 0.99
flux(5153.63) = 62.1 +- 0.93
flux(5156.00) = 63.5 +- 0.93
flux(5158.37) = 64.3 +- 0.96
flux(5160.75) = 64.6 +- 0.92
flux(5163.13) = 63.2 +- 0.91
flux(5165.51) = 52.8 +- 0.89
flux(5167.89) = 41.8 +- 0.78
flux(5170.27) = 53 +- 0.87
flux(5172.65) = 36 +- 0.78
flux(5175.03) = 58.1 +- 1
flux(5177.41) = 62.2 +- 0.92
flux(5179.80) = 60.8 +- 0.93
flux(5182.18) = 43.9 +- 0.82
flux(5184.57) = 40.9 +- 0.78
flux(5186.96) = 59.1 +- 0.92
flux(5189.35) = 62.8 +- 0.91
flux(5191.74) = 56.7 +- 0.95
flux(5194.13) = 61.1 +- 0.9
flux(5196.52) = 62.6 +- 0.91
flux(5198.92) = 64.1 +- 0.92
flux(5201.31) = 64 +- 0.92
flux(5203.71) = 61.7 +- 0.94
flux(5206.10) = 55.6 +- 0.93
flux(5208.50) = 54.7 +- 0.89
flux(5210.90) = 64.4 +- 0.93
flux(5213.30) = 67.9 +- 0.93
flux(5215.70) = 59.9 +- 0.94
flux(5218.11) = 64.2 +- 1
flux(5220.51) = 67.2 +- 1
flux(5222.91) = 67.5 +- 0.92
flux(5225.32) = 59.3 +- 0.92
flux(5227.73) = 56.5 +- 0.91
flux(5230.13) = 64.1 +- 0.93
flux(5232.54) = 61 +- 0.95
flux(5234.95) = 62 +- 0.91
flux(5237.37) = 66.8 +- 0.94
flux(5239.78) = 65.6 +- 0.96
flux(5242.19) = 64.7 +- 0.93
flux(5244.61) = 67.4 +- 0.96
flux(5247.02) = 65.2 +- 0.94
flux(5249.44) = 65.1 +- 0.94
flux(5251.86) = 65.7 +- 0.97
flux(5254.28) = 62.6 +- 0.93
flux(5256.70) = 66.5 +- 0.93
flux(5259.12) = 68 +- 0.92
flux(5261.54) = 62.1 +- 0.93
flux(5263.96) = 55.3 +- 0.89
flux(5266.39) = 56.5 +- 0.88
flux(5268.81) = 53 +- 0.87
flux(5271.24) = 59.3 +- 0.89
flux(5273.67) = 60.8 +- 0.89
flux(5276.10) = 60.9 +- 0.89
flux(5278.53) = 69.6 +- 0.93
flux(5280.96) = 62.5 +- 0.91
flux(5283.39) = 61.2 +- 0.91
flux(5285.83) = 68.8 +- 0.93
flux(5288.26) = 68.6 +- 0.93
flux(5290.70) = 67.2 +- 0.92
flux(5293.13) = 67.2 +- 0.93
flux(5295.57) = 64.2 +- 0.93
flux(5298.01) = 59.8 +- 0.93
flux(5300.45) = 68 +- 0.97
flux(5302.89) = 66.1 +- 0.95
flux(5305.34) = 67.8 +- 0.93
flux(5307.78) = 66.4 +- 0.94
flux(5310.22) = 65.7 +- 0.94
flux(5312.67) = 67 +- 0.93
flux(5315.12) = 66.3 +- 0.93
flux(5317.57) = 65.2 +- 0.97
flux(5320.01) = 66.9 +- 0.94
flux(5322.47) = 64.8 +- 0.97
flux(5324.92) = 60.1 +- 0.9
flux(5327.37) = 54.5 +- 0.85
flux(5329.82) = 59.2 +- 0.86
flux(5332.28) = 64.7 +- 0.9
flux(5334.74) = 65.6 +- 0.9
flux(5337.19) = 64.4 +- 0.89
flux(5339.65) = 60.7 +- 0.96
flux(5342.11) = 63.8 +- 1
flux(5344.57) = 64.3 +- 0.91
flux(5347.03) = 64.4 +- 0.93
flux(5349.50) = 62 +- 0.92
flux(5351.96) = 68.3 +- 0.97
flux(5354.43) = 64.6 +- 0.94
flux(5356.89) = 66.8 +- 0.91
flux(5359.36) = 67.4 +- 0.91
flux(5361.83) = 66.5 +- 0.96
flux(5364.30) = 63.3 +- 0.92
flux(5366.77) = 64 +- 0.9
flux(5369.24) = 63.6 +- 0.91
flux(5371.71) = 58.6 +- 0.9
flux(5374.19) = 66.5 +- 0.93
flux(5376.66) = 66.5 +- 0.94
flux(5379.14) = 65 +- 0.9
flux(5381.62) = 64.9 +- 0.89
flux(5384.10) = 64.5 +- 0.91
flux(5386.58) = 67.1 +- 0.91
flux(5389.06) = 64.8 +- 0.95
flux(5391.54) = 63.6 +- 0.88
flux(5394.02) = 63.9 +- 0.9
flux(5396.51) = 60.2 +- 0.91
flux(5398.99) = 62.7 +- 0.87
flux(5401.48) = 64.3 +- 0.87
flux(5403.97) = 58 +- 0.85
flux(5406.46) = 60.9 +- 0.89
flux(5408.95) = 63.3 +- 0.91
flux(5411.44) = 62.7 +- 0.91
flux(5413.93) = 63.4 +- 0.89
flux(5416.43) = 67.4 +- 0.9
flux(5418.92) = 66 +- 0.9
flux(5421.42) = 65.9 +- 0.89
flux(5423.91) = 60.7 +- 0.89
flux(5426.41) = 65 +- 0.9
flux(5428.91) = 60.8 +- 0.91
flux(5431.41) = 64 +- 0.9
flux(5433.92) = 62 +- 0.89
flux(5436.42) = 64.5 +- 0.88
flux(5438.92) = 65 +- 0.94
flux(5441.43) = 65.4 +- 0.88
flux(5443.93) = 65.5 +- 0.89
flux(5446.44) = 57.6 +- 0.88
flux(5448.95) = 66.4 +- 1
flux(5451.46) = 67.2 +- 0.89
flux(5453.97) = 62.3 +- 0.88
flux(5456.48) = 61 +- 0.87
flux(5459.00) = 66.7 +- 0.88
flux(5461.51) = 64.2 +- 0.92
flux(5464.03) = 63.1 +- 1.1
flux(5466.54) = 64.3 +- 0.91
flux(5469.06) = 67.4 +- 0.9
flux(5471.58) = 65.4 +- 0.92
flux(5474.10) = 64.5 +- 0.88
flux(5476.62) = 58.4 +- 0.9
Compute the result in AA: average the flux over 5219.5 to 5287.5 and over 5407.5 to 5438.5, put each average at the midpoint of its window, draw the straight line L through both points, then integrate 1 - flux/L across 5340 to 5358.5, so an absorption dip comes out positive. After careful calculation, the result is -0.36 AA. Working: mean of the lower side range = 63.1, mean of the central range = 64.7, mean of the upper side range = 63.8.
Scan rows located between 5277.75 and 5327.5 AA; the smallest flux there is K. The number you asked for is 54.5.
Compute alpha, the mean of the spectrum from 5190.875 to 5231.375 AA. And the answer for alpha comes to 61.9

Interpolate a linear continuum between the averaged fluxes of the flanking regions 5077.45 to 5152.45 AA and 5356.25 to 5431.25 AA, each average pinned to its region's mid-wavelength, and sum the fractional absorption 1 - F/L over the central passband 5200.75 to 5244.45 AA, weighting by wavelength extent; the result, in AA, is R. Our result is 0.6 AA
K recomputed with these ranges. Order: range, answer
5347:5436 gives 58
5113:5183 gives 36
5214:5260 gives 56.5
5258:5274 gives 53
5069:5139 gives 56.9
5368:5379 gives 58.6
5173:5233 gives 40.9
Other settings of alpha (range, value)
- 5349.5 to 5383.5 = 65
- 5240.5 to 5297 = 63.6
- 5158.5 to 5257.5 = 60.1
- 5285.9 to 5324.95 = 66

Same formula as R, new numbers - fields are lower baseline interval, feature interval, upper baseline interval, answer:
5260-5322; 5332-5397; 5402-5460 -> -0.8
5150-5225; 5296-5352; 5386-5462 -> -2.3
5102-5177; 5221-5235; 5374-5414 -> 0.0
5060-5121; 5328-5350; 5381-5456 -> 0.3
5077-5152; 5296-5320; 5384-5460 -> -0.9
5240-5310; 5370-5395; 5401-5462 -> -0.3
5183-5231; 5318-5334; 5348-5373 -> 0.4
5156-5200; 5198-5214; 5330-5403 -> -1.2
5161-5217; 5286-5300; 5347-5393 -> -1.0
